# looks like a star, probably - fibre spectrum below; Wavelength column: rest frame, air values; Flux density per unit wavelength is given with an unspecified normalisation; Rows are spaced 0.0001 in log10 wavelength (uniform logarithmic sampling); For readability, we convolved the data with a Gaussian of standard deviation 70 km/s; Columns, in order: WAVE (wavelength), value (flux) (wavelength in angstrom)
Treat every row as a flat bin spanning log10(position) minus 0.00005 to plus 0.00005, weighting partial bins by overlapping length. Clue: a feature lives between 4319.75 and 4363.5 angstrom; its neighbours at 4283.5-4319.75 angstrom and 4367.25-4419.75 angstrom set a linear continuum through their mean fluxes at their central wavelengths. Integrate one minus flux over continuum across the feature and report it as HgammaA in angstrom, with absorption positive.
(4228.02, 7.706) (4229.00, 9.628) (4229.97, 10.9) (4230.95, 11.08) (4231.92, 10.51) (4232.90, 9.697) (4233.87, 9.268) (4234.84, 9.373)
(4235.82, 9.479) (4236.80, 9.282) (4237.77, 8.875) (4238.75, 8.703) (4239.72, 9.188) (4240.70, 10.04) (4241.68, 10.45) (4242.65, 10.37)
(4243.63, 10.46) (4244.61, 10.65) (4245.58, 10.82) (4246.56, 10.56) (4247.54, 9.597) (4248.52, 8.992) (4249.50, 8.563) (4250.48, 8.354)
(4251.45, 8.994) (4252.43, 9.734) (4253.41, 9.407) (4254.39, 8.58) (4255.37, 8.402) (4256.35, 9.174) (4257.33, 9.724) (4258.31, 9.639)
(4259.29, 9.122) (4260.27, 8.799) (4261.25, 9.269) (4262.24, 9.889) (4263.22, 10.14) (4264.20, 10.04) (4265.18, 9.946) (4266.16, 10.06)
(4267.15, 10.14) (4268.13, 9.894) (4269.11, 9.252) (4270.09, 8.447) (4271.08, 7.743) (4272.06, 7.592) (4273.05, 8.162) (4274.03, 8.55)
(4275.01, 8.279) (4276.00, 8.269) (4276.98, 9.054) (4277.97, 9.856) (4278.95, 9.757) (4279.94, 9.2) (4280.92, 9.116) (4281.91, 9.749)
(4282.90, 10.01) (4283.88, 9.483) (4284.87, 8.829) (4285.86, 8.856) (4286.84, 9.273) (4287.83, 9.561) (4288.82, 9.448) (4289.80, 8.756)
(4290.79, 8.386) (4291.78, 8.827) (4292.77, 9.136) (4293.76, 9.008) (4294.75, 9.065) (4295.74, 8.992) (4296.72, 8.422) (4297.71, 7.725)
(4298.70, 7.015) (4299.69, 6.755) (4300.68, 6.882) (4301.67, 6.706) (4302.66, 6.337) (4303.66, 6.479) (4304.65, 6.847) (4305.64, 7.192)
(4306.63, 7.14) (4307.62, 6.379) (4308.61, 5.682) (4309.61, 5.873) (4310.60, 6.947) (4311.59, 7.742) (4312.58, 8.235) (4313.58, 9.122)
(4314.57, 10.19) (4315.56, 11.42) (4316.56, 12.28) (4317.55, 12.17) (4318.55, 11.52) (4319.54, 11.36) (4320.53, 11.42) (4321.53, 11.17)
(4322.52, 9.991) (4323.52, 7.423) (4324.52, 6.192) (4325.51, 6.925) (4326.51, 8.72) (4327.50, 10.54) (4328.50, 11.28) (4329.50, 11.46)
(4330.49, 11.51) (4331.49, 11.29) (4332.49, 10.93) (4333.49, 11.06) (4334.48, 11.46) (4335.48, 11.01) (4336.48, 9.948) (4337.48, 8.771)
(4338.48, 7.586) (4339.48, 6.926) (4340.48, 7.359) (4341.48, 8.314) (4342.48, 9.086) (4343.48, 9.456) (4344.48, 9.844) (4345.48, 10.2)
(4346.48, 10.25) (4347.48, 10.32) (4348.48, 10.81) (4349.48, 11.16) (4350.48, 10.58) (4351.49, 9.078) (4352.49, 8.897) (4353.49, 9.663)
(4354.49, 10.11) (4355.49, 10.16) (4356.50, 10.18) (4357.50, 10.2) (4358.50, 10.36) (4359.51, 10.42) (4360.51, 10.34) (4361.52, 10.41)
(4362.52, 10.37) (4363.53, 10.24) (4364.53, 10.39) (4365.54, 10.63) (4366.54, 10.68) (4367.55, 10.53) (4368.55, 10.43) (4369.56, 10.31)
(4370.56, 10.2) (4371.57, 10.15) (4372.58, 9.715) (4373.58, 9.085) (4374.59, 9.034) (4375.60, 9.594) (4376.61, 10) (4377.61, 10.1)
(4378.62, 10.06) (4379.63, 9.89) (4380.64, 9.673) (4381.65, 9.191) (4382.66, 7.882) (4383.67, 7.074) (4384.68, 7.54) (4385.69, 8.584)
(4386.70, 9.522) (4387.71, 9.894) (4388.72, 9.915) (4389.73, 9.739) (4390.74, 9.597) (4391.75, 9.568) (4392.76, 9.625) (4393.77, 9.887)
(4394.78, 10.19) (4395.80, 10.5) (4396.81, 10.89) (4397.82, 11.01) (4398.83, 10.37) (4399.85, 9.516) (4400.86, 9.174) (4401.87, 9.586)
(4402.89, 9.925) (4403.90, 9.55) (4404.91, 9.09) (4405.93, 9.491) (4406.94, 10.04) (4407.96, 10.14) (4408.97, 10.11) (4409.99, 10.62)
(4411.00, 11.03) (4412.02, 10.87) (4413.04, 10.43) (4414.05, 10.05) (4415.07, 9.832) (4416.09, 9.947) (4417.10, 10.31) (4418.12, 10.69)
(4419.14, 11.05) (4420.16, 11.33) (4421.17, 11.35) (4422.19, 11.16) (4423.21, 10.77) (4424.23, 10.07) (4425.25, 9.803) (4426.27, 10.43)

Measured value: -3.9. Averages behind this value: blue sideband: 8.46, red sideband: 9.83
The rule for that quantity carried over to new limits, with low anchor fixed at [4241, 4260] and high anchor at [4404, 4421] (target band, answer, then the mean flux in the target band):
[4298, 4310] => 3.9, 6.63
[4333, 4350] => 0.6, 9.63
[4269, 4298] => 2.4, 8.9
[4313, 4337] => -1.3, 10.4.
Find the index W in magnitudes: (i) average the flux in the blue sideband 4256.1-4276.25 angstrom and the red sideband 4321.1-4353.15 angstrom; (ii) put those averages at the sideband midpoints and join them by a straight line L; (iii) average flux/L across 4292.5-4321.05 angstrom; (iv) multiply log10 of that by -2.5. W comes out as 0.13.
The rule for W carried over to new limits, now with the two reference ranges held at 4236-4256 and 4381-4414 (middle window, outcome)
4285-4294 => 0.063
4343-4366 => -0.058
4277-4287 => 0.017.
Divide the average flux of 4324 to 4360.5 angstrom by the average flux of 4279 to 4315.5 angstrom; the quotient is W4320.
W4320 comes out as 1.2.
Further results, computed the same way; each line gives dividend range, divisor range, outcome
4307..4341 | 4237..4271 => 0.99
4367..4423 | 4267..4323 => 1.13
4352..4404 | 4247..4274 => 1.07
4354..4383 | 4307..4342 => 1.06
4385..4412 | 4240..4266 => 1.03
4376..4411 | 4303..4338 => 1.03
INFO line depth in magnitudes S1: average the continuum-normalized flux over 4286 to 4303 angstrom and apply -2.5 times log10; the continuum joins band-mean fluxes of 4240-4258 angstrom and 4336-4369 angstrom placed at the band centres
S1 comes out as 0.17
